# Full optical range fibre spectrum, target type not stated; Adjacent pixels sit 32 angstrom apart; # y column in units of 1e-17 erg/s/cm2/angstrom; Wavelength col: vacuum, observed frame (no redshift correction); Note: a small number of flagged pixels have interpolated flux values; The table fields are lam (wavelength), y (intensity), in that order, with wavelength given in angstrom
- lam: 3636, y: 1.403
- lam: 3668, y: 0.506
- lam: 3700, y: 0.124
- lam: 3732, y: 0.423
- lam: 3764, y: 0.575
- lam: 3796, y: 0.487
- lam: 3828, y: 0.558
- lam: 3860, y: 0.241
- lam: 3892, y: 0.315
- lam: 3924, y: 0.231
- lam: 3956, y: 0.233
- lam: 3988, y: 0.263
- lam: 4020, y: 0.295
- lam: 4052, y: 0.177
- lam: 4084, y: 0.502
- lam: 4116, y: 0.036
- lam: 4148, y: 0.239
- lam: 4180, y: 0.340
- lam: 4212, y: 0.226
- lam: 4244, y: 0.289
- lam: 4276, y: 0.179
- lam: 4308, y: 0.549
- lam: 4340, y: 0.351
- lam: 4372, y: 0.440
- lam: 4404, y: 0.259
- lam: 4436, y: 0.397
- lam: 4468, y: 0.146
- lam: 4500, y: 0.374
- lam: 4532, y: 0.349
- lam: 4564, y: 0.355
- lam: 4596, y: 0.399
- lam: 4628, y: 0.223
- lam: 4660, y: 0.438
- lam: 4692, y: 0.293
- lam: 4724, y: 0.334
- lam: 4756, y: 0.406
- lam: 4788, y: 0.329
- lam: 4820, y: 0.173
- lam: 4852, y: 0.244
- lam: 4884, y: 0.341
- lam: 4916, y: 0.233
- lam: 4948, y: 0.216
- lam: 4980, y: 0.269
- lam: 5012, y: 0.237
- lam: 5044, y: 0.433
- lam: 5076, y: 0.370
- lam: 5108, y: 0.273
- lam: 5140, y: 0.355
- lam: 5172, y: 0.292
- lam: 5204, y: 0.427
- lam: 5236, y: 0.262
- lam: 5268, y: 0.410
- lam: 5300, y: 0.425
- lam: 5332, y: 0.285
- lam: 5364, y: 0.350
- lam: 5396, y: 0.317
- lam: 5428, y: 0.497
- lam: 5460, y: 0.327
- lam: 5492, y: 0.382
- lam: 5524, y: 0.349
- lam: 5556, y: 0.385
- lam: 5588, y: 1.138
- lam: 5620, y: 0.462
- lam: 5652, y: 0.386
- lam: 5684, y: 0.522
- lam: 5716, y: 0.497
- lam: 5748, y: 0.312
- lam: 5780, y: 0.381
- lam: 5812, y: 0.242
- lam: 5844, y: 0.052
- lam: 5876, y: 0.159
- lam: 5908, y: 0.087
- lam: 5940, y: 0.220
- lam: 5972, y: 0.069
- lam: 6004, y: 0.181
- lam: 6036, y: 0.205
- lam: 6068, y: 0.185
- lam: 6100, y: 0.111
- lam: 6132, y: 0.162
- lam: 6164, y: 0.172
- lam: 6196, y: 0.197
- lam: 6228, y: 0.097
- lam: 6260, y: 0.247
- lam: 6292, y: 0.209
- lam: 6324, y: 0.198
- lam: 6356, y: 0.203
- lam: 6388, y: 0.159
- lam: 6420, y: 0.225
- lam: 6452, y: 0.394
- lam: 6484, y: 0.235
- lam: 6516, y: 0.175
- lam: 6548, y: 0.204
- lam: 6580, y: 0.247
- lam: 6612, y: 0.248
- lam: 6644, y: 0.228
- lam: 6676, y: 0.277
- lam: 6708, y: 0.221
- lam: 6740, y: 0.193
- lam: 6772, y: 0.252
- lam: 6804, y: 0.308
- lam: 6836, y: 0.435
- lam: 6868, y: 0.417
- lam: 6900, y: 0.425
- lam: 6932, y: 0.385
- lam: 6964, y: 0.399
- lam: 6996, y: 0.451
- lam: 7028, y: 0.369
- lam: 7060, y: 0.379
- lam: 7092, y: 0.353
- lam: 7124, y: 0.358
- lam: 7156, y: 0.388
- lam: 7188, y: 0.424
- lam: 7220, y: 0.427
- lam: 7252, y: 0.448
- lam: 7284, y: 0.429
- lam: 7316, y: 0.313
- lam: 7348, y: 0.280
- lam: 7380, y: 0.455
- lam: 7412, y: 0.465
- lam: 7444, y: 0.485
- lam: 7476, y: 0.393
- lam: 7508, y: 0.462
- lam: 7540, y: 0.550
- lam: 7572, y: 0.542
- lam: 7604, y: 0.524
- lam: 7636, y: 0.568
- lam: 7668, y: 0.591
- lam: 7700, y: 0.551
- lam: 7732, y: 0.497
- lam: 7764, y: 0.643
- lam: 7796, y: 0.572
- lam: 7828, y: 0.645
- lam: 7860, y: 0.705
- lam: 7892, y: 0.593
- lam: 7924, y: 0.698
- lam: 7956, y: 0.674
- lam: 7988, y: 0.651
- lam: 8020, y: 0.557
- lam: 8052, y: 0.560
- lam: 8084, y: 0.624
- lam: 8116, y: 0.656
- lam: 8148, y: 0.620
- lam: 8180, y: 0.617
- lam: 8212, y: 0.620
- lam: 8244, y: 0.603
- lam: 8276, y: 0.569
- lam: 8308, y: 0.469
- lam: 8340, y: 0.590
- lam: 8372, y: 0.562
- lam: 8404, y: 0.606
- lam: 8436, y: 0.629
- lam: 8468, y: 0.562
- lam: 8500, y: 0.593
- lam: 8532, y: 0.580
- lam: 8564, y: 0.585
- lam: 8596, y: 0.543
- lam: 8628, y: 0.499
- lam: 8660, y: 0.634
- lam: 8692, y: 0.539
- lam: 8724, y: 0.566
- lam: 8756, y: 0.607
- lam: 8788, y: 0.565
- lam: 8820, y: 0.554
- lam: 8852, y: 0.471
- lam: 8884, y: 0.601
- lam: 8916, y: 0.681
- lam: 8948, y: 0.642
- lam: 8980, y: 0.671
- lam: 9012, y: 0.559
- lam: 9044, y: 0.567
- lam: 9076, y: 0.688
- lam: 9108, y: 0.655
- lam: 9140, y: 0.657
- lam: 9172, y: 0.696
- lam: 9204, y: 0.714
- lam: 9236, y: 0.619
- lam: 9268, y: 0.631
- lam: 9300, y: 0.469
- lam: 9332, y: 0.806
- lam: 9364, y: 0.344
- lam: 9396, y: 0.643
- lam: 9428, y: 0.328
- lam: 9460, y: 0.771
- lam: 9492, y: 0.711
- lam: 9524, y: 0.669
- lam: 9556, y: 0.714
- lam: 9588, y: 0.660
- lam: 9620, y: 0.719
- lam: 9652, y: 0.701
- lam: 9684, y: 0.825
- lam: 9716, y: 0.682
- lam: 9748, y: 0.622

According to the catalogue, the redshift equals 0.708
